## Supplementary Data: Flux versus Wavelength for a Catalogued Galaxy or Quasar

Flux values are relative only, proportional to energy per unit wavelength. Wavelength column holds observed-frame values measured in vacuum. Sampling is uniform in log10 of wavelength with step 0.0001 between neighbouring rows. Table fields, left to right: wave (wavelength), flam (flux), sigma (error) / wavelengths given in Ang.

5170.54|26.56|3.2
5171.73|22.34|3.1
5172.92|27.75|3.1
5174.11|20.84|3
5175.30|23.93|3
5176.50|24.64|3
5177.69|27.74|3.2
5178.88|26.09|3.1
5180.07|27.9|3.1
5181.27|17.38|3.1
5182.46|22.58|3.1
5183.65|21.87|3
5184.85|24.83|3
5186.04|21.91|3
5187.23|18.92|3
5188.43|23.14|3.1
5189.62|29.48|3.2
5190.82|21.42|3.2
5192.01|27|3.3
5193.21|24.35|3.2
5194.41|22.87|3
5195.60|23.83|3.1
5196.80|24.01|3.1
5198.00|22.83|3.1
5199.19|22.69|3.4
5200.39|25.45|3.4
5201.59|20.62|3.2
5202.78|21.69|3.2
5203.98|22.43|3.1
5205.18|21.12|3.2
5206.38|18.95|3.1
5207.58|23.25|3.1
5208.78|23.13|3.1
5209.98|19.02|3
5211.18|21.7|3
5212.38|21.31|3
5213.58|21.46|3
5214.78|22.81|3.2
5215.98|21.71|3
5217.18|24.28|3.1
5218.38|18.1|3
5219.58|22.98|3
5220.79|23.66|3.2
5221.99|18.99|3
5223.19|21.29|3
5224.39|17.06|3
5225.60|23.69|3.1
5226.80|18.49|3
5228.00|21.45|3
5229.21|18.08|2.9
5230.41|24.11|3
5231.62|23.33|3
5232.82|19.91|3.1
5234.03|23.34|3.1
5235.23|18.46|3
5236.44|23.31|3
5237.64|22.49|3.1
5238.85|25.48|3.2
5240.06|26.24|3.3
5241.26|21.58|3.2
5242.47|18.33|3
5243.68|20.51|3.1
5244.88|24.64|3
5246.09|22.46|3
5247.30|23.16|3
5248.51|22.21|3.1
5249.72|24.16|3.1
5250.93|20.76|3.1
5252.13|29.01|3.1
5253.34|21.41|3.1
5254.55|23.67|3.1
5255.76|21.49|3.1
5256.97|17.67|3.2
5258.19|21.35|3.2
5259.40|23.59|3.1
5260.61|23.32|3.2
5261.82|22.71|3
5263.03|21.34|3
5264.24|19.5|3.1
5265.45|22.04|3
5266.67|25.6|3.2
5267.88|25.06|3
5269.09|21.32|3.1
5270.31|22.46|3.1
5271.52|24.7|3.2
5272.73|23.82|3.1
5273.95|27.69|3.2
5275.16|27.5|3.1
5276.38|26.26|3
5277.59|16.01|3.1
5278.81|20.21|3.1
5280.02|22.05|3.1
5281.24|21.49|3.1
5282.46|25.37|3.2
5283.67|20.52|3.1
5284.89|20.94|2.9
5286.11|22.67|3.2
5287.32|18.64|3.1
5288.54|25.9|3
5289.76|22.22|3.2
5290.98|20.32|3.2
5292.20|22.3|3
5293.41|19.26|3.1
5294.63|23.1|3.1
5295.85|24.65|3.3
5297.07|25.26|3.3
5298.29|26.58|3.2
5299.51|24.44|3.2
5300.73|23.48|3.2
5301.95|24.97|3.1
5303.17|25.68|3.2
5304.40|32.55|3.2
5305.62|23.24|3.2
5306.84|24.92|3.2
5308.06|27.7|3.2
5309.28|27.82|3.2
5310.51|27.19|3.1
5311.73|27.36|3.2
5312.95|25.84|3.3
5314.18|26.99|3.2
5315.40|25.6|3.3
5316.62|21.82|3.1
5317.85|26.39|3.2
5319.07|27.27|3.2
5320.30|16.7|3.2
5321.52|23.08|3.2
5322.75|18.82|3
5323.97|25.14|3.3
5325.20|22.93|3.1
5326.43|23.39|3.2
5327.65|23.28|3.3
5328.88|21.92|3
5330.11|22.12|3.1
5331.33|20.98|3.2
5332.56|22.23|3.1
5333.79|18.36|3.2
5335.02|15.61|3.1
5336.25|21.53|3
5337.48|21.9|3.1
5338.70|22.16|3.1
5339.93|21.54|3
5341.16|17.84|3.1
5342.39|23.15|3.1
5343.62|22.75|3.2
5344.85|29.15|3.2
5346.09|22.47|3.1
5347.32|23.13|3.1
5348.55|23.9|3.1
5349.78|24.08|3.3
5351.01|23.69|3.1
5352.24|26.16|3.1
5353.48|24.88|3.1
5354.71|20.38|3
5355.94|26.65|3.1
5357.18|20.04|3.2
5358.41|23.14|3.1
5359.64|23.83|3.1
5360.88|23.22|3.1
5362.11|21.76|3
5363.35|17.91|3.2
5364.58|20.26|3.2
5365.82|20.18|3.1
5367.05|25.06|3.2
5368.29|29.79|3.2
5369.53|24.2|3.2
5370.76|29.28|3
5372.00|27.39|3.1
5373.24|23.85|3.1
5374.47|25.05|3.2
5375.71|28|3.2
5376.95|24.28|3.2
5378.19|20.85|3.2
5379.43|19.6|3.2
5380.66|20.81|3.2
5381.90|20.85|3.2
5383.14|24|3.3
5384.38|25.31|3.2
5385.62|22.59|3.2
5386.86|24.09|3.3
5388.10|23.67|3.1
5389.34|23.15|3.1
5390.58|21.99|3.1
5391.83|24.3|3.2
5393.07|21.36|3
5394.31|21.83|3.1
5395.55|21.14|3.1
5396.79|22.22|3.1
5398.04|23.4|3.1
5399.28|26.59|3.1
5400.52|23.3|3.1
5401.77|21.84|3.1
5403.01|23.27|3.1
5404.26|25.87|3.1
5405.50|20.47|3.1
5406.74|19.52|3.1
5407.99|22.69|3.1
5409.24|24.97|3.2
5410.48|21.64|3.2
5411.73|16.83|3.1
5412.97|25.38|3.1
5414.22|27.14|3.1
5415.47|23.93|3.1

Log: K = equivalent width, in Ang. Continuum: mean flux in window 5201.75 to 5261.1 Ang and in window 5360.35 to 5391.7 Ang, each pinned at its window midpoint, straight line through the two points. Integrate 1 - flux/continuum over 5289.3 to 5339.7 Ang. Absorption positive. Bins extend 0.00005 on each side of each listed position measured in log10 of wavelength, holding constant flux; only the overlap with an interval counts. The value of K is -1.71 Ang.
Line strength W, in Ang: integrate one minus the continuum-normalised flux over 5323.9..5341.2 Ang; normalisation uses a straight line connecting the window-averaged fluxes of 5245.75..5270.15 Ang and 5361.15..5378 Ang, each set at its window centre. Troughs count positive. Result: 1.69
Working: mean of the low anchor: 22.6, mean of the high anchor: 24.3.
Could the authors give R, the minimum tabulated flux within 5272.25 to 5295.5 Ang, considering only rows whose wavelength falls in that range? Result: 16.01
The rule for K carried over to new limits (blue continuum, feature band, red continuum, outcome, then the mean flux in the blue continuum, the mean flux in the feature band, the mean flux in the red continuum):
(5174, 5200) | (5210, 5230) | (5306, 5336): 2.2 Ang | 23.7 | 21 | 23.4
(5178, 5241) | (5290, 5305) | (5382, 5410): -1.1 Ang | 22.4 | 24.3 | 23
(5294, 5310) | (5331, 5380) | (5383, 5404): 2.4 Ang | 25.7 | 23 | 23.2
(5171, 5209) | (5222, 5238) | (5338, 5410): 1.6 Ang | 23.4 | 21.1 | 23.3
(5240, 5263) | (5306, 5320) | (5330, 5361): -2.2 Ang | 22.4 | 26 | 22.5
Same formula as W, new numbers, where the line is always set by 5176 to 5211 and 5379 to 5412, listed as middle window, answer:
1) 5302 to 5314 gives -2.12 Ang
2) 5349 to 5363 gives -0.41 Ang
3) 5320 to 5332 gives 0.42 Ang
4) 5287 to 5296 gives 0.33 Ang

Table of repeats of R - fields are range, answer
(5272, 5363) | 15.61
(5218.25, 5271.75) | 17.06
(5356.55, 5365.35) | 17.91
